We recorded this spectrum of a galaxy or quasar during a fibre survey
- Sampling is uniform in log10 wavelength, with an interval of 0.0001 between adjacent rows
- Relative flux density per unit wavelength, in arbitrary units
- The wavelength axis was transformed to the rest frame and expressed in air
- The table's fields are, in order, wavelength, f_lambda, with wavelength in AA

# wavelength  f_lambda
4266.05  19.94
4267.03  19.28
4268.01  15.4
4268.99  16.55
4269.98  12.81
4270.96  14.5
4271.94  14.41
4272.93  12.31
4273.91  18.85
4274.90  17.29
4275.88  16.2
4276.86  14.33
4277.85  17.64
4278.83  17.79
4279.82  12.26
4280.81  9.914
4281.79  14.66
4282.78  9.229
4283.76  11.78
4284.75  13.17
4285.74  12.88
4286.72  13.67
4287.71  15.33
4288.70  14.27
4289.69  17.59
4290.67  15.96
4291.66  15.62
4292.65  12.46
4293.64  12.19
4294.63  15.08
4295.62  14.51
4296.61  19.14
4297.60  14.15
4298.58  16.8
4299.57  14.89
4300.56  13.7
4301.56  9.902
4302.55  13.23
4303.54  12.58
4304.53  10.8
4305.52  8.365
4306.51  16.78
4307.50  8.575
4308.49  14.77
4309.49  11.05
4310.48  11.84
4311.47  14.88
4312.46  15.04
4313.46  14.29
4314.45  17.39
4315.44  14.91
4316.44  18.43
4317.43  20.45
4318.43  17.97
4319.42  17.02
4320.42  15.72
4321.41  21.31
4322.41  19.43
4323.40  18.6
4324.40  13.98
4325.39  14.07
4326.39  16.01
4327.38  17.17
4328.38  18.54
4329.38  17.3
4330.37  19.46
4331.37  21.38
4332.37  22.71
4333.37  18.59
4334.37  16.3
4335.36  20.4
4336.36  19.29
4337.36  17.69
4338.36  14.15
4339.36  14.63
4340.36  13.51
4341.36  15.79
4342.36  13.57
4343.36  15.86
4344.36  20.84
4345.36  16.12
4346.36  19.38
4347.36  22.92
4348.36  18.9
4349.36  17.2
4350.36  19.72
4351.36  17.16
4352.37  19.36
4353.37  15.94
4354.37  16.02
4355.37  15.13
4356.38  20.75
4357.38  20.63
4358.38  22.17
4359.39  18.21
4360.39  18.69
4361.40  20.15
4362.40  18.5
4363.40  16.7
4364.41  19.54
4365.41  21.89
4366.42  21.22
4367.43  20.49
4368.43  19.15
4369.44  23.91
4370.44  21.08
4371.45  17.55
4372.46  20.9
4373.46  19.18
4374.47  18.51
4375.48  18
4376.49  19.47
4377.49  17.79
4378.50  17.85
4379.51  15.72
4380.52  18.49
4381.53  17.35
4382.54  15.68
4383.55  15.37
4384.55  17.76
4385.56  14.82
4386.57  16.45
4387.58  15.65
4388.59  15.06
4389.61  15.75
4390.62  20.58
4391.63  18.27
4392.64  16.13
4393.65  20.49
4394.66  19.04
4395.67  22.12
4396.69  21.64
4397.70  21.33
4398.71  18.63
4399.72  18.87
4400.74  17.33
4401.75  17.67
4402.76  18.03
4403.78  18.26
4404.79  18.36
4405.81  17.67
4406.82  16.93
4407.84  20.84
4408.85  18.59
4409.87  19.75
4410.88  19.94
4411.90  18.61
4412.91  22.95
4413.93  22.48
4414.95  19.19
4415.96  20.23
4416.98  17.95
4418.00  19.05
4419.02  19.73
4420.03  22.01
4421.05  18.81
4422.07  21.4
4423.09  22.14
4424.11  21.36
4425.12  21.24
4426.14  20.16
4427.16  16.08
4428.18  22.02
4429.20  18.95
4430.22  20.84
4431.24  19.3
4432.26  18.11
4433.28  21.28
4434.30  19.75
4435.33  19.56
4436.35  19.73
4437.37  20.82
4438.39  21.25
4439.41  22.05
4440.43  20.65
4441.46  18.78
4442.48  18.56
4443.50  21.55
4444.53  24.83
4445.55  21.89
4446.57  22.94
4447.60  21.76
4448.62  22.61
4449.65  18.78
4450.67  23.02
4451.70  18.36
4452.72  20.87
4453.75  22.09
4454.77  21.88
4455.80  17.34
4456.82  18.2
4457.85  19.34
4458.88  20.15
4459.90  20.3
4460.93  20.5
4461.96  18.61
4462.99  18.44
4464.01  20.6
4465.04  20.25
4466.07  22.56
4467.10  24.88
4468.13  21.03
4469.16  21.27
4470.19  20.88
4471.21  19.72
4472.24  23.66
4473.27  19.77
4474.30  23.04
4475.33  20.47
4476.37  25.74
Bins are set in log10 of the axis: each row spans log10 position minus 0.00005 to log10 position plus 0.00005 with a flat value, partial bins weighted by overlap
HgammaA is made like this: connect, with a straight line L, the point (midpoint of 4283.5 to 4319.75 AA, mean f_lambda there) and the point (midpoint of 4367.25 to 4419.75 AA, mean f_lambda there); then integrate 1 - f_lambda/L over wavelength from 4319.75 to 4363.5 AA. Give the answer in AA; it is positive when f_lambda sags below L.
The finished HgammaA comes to -4.61 AA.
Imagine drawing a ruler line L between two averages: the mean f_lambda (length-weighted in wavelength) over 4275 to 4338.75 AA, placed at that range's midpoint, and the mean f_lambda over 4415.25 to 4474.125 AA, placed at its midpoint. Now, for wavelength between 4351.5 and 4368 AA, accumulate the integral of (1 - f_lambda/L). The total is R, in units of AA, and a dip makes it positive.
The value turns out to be -1.57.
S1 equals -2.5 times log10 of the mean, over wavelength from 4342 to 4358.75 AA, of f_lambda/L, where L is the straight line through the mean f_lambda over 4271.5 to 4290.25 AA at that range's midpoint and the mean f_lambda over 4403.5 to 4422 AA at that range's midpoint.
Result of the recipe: -0.074 mag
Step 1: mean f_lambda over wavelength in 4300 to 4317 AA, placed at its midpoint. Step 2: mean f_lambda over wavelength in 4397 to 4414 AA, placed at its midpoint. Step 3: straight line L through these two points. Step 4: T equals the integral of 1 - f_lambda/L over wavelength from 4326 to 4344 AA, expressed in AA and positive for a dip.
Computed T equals -2.99 AA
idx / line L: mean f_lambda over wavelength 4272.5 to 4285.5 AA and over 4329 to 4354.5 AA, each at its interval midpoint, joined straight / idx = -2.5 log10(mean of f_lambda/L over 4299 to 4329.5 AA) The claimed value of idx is 0.09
